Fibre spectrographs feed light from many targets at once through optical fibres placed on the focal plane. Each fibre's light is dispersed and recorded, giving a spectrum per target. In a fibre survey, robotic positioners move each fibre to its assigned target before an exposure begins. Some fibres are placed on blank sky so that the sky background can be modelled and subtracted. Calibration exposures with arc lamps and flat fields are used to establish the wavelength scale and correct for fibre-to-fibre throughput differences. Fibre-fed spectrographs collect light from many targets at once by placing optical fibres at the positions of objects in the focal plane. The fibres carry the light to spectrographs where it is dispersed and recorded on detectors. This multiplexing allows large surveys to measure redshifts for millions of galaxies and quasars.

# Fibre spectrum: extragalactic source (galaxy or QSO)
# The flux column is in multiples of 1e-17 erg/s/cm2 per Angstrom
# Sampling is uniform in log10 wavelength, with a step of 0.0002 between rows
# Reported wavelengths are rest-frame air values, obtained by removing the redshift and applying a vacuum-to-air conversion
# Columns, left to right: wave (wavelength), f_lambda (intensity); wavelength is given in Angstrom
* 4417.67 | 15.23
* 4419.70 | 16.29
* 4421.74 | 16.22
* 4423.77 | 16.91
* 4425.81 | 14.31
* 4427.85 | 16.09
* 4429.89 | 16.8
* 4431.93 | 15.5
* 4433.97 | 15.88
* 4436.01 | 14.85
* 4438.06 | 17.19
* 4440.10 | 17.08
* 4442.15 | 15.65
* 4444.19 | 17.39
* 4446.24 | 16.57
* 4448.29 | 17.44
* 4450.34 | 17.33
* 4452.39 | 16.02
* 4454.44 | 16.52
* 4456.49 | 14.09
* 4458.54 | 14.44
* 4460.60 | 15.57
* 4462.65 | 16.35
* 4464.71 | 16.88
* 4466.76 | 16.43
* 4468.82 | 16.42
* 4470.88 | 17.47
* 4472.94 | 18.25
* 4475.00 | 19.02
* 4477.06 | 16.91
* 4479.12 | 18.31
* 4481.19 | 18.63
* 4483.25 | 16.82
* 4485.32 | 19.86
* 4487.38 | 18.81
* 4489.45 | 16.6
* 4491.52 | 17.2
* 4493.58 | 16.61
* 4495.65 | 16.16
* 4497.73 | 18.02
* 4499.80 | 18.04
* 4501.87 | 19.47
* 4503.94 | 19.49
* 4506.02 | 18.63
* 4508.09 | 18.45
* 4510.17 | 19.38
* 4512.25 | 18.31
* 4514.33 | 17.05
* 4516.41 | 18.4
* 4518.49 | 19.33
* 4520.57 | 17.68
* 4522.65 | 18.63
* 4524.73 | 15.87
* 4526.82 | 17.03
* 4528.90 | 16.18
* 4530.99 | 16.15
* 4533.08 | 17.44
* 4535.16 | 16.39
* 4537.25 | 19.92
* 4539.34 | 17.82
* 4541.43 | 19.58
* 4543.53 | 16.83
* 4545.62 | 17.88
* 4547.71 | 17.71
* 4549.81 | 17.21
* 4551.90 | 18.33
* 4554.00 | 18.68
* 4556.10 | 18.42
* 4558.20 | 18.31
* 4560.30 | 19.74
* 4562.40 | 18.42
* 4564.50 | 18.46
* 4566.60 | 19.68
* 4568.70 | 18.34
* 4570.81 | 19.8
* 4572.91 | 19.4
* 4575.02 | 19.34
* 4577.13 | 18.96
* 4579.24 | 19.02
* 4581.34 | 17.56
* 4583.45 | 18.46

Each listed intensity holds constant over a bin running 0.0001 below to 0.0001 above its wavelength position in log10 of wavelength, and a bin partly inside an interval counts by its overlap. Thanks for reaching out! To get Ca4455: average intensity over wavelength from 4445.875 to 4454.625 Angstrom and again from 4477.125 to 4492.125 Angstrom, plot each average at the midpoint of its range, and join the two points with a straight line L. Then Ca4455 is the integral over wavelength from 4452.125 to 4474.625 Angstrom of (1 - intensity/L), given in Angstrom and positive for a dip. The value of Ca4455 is 1.2 Angstrom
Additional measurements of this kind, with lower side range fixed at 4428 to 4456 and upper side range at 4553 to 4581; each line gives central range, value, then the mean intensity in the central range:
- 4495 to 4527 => -0.7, 18.2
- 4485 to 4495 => -0.1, 17.6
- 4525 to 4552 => 1.3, 17.5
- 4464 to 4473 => 0.0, 17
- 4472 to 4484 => -0.6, 18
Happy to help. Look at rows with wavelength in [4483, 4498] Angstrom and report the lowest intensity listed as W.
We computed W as 16.16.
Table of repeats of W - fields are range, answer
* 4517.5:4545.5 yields 15.87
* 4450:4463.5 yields 14.09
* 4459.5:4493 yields 15.57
